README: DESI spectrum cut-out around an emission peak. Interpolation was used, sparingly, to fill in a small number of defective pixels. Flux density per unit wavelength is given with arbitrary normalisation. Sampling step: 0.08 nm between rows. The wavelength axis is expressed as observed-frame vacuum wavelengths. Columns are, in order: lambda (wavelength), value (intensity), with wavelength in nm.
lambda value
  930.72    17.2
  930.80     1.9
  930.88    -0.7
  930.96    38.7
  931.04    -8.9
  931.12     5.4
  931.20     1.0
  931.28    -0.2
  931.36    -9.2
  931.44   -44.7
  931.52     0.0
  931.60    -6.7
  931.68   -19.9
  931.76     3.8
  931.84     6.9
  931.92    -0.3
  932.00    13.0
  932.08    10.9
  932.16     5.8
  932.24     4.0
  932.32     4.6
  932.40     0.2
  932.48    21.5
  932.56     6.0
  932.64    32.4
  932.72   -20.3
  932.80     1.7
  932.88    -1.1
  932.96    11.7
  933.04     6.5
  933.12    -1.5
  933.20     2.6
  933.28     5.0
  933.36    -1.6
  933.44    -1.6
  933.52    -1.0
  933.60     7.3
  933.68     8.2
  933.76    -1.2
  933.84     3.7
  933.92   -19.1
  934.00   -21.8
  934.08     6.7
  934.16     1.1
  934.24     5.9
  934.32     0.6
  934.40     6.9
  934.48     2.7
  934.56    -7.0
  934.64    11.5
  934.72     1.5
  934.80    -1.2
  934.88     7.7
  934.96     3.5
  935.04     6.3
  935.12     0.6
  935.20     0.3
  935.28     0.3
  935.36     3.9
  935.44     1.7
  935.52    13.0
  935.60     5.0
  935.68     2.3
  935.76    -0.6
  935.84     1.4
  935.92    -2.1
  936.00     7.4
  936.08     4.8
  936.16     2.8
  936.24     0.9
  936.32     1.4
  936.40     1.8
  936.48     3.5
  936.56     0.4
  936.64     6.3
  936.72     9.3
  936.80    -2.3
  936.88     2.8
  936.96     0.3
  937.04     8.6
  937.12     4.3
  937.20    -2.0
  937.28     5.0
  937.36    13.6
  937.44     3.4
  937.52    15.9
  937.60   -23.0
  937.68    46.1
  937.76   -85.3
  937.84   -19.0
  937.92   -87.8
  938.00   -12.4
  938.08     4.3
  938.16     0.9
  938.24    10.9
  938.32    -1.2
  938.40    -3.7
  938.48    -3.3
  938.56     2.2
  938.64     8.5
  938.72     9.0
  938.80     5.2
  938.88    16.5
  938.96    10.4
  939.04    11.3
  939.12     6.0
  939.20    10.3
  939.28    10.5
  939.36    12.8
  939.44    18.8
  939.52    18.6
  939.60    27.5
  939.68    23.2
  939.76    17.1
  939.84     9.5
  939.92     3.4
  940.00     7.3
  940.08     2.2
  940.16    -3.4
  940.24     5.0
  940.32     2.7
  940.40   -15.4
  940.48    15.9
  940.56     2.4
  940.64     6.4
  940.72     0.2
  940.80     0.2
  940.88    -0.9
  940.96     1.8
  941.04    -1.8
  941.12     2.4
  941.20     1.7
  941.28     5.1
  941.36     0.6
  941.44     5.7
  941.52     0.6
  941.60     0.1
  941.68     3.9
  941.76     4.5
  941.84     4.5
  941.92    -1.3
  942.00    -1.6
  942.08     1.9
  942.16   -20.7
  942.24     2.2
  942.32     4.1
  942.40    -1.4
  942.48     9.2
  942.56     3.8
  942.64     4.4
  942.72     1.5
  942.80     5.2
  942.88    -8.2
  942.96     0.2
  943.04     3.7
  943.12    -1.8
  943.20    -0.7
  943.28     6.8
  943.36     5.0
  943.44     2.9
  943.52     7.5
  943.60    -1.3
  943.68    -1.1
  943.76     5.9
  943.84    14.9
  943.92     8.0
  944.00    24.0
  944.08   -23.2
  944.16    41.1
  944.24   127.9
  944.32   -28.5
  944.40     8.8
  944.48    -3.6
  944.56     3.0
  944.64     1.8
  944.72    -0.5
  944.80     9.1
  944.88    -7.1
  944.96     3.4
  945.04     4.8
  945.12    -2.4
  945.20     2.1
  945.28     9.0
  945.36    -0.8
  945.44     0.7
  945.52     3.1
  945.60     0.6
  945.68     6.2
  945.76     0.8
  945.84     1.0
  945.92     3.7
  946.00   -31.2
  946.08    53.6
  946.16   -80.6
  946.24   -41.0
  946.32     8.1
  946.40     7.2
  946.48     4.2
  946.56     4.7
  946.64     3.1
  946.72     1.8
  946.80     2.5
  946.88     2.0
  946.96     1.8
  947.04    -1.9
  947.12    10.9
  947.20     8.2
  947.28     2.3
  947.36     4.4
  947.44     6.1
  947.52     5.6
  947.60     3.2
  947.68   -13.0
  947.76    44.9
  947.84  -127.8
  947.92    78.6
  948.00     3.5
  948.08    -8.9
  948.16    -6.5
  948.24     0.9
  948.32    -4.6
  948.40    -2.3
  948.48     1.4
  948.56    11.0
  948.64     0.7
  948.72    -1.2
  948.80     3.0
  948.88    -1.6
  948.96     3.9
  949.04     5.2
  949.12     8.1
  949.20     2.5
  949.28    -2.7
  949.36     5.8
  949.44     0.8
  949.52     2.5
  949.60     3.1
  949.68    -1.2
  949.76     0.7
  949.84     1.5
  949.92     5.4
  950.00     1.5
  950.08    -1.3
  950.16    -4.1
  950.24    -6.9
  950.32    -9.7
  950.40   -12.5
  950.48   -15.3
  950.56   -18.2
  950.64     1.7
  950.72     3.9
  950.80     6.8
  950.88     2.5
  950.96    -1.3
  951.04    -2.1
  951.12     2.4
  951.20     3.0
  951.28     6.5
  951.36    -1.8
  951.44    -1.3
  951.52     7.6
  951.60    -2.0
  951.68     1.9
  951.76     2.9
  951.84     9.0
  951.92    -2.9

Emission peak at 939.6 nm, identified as [O III] 5007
